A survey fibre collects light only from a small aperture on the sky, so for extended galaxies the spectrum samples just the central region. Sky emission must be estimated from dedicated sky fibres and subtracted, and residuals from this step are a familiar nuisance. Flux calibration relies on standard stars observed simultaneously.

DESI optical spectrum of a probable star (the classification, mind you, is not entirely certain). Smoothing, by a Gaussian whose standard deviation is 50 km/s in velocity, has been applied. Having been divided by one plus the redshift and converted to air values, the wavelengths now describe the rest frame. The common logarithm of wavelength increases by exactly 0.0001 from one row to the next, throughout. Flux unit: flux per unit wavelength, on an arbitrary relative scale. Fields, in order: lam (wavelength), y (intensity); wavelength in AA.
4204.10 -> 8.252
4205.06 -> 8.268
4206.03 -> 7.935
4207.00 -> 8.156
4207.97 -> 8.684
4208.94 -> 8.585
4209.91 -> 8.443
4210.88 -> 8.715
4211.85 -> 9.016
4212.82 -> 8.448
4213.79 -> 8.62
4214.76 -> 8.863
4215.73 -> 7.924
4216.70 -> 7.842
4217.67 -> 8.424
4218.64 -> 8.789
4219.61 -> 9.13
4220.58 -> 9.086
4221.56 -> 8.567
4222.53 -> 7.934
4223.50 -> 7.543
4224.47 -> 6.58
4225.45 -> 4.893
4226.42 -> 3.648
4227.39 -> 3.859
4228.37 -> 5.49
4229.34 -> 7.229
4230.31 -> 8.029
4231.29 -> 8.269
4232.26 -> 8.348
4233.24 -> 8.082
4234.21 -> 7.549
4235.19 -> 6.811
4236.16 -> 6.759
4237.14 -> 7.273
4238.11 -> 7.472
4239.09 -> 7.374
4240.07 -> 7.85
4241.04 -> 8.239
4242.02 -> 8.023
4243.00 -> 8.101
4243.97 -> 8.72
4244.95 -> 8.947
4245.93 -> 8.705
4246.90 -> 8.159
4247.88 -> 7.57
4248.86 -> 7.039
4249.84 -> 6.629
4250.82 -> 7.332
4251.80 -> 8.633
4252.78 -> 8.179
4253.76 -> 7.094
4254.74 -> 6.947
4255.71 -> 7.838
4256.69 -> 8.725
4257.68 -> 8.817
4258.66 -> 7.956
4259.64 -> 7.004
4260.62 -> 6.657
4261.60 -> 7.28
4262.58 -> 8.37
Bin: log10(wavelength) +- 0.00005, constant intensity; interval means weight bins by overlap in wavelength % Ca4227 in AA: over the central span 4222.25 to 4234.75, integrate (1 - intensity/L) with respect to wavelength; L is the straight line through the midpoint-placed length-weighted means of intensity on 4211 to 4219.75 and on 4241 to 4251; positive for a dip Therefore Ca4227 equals 2.4 AA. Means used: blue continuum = 8.55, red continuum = 7.95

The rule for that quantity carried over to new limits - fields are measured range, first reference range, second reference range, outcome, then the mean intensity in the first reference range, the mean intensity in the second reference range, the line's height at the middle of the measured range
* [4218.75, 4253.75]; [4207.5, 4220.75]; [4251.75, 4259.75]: 3.1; 8.6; 7.91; 8.24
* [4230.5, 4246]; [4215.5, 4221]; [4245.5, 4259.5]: 0.4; 8.56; 7.81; 8.12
